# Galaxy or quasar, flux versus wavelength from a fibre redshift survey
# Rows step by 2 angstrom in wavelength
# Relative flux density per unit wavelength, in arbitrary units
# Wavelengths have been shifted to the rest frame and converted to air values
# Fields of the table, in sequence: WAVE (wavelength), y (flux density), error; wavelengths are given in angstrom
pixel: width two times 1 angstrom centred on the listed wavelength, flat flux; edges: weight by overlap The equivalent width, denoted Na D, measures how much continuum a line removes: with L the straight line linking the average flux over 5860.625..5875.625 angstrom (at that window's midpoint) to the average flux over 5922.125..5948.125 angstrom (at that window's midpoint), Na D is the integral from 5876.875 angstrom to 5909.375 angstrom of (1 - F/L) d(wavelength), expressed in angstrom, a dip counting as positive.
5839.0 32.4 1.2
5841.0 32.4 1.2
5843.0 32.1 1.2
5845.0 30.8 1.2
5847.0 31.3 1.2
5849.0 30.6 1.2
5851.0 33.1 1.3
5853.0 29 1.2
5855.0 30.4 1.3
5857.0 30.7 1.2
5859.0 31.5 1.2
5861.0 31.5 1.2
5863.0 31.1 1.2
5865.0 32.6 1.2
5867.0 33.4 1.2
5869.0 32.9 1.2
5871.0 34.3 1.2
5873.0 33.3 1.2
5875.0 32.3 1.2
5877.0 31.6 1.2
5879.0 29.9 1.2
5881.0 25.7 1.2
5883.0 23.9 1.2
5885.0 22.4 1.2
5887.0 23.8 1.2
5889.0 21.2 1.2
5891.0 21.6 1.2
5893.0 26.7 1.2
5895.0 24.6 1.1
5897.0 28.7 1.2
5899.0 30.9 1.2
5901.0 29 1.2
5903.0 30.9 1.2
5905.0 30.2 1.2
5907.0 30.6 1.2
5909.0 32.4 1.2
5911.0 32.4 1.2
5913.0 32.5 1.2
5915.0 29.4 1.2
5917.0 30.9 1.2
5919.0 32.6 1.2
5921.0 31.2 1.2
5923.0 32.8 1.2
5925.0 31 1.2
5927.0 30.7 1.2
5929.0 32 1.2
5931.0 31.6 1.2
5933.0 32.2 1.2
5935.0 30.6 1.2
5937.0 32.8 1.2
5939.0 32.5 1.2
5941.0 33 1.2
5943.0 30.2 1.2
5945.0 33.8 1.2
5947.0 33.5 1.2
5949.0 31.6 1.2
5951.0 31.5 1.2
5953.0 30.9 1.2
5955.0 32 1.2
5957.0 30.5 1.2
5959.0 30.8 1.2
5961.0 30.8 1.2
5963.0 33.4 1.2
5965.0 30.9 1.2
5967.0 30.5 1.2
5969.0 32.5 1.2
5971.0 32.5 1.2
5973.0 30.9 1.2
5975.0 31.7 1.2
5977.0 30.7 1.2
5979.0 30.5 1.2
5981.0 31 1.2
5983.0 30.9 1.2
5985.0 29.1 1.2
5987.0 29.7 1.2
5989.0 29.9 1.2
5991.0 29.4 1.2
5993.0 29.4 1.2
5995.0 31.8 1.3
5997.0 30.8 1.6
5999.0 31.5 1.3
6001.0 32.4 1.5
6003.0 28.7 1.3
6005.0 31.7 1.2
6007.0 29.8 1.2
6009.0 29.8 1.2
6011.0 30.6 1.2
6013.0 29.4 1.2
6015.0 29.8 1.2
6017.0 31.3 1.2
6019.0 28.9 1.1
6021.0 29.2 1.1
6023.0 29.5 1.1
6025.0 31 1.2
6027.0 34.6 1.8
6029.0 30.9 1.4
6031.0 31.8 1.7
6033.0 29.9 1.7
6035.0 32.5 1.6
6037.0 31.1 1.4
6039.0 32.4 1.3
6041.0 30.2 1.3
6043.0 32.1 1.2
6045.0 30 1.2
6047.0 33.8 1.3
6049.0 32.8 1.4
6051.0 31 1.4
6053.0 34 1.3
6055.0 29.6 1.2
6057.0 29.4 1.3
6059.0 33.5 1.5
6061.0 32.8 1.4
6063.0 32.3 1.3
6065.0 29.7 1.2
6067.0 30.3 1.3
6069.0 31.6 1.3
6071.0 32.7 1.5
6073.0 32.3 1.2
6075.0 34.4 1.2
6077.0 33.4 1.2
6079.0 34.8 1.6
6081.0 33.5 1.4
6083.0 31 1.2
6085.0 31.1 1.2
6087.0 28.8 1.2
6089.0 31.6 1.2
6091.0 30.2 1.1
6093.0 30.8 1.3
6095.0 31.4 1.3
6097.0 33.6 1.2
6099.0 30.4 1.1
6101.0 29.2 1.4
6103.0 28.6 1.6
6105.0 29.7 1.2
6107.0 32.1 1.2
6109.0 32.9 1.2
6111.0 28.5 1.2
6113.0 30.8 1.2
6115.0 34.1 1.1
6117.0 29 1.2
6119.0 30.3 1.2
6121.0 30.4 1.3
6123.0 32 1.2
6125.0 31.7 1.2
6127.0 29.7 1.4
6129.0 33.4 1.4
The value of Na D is 5.4 angstrom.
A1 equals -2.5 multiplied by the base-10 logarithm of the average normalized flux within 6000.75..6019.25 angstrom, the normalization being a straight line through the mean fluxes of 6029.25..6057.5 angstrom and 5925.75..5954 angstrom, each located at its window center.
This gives 0.050 mag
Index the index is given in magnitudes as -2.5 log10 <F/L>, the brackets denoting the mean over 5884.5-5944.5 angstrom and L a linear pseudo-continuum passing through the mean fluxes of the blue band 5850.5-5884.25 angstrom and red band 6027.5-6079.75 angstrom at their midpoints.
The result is 0.05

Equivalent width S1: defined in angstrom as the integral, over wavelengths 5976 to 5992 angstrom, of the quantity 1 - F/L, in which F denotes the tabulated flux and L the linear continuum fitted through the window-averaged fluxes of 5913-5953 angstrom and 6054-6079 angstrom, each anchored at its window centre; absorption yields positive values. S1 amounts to 0.9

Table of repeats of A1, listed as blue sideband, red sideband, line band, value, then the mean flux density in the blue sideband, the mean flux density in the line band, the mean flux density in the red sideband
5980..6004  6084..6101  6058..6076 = -0.049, 30.4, 32.2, 30.9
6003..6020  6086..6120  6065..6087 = -0.059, 30.1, 32.2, 30.7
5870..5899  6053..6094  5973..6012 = -0.024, 27.3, 30.5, 31.7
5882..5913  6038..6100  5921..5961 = -0.115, 27.5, 31.8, 31.8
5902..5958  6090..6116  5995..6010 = 0.021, 31.7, 30.7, 30.9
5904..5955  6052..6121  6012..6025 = 0.062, 31.7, 29.8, 31.4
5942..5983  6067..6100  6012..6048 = 0.025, 31.5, 31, 31.9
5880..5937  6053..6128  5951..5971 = -0.060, 29.1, 31.4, 31.3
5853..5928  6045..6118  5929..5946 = -0.066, 29.8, 32.1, 31.5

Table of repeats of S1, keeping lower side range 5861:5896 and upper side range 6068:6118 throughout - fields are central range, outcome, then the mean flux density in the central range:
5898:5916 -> -1.3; 30.9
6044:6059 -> -0.4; 31.6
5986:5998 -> -0.1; 30.2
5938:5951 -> -1.3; 32.4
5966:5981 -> -0.8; 31.3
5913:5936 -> -1.9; 31.4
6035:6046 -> -0.2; 31.3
